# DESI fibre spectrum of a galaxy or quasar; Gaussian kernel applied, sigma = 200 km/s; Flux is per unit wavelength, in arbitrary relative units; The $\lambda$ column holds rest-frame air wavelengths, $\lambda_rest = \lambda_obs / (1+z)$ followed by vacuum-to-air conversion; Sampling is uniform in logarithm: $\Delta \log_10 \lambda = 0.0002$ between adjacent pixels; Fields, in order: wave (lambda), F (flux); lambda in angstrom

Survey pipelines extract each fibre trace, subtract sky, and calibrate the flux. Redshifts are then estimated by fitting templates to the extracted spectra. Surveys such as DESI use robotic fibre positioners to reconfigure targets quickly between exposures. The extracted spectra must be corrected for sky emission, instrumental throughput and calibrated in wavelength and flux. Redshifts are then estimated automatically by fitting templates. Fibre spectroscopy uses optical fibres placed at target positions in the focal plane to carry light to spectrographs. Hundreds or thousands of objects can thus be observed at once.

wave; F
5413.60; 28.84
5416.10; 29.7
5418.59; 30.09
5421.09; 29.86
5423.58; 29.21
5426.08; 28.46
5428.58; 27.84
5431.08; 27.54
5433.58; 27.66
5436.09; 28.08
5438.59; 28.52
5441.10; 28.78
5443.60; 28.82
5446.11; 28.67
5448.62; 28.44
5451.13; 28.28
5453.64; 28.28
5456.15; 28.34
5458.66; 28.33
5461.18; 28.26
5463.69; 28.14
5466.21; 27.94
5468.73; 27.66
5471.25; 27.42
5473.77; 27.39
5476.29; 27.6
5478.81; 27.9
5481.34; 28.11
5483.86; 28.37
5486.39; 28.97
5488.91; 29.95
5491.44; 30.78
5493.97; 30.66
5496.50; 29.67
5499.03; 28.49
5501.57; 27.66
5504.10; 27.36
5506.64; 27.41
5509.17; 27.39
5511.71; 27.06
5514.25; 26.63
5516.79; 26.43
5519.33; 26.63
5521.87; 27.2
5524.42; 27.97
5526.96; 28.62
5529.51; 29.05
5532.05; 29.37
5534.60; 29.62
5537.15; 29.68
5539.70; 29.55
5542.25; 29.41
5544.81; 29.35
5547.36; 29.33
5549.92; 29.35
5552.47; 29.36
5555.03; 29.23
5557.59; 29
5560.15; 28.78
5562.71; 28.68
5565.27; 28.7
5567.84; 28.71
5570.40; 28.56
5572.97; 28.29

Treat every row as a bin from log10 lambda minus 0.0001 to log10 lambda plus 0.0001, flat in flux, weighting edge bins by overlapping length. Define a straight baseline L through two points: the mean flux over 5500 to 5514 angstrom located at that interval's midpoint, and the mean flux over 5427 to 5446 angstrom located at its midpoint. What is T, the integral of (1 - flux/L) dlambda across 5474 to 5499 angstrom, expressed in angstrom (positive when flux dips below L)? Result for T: -1.29 angstrom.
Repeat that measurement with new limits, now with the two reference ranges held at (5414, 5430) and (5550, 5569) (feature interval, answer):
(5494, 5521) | 1.3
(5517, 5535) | 0.5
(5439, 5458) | 0.4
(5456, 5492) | 1.0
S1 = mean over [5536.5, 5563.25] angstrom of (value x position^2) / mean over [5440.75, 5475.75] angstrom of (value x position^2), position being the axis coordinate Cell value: 1.07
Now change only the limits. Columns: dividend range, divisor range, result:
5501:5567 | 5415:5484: 1.03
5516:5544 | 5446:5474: 1.04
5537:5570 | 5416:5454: 1.06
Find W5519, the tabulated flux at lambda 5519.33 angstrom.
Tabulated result 26.63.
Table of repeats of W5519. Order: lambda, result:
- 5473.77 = 27.39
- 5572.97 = 28.29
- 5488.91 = 29.95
